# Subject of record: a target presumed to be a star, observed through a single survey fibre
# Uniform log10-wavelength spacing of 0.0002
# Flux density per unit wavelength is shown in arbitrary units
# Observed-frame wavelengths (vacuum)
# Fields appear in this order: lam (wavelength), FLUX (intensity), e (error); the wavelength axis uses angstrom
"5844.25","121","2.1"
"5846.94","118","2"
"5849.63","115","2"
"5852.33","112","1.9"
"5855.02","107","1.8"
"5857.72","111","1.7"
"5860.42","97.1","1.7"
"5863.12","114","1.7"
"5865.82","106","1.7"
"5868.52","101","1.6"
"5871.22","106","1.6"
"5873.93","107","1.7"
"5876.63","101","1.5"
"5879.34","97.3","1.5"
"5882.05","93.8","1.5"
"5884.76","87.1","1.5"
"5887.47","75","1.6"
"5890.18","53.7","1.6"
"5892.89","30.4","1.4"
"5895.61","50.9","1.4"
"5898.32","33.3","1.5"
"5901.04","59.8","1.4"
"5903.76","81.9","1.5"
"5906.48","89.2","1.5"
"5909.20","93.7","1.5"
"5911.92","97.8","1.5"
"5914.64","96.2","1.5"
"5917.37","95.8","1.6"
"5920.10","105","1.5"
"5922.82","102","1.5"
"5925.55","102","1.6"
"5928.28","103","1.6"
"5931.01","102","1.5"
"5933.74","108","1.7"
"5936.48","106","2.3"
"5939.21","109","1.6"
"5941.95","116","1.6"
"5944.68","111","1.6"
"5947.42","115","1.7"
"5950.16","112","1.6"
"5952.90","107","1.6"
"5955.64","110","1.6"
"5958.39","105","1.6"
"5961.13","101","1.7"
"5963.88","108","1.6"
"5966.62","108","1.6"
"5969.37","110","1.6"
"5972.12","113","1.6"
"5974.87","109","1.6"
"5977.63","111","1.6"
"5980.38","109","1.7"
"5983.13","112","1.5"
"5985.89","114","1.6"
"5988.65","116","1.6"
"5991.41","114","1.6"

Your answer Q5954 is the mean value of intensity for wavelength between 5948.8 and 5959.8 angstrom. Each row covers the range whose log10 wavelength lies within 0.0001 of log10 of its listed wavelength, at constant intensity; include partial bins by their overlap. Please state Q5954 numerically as 108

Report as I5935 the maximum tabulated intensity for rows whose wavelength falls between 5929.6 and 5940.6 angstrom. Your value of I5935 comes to 109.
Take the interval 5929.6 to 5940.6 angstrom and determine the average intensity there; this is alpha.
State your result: 106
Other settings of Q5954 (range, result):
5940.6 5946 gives 114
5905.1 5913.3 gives 93.6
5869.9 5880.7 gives 103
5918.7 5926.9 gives 103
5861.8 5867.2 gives 110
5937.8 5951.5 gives 113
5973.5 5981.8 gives 110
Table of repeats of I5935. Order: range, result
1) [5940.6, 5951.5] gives 116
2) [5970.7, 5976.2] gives 113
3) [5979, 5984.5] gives 112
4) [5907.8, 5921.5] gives 105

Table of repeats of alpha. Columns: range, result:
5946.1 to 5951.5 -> 113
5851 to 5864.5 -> 108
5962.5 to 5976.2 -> 110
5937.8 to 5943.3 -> 112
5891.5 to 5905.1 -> 51.2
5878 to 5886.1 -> 92.7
